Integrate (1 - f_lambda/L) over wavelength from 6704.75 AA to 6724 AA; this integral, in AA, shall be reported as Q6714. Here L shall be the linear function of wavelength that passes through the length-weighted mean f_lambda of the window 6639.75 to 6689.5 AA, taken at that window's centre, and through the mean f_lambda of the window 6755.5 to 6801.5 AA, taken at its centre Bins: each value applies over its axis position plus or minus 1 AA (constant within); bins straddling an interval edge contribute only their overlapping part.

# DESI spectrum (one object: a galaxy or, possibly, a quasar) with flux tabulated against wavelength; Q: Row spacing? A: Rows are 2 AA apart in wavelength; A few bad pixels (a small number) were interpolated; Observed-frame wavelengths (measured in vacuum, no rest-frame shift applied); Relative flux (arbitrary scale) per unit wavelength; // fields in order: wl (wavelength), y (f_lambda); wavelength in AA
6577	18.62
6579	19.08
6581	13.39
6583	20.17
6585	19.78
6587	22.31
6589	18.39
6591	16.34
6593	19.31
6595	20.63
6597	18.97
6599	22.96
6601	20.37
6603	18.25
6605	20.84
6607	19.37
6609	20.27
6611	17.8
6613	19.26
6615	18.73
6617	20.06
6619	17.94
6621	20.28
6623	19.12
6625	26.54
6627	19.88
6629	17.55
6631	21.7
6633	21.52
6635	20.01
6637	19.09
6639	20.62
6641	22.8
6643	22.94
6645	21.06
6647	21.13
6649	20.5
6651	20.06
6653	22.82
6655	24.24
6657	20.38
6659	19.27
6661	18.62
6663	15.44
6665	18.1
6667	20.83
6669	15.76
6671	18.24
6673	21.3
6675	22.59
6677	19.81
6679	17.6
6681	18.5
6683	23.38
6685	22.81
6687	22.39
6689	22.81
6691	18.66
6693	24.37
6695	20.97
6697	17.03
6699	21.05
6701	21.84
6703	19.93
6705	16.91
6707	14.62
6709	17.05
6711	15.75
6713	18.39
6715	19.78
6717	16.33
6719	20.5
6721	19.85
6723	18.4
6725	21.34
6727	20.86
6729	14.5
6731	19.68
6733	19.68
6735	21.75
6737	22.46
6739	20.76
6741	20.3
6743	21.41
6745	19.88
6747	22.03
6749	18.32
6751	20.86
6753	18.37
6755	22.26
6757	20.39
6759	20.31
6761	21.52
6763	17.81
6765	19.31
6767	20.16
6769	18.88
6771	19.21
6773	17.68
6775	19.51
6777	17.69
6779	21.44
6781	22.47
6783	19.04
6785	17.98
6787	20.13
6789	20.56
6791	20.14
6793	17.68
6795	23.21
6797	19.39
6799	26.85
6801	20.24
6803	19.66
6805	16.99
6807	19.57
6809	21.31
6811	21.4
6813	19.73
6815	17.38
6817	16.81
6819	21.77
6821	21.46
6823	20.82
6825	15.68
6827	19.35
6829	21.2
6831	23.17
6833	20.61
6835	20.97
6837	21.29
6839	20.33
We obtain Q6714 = 2.4 AA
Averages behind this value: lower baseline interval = 20.5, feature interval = 17.8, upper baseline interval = 20.1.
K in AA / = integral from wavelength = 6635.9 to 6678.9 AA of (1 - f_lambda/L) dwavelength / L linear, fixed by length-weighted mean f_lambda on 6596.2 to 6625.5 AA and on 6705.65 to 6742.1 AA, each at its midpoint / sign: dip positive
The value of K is -1.44 AA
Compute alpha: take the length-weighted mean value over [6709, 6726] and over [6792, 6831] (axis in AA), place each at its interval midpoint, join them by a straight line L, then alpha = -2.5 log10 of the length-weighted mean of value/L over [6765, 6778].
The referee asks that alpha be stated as 0.03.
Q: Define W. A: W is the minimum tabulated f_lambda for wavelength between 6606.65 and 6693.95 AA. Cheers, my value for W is 15.44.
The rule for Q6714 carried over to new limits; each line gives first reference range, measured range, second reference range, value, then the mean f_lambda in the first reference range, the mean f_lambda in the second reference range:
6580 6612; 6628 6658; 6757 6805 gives -2.5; 19.3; 20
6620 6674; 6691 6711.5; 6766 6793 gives 1.0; 20.4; 19.5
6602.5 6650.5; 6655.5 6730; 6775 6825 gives 3.1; 20.3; 20.1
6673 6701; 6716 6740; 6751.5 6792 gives 0.8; 21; 19.8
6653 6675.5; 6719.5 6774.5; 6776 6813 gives 0.3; 19.6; 20.3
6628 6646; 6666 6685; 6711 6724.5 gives -0.1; 20.8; 18.7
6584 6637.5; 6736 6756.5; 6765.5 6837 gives -0.7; 19.9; 20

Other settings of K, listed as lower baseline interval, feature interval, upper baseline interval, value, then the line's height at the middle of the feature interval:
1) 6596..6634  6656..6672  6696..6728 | 0.9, 19.4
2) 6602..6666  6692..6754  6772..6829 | 1.6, 20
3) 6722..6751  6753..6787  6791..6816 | 0.8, 20.2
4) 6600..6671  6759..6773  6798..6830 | 0.4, 20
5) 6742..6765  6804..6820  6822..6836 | 0.7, 20.3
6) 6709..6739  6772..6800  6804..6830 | -1.2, 19.4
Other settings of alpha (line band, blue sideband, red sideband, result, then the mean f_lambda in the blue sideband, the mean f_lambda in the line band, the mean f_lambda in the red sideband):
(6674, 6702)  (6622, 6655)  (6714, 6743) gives -0.03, 21.2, 21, 19.8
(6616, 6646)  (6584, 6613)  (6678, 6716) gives -0.06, 19.7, 20.7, 19.7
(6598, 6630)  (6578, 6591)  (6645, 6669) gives -0.04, 18.7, 20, 20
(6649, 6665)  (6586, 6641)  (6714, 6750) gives 0.00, 20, 20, 19.9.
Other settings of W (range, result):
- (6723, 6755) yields 14.5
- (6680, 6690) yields 18.5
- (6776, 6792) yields 17.69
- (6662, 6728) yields 14.62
